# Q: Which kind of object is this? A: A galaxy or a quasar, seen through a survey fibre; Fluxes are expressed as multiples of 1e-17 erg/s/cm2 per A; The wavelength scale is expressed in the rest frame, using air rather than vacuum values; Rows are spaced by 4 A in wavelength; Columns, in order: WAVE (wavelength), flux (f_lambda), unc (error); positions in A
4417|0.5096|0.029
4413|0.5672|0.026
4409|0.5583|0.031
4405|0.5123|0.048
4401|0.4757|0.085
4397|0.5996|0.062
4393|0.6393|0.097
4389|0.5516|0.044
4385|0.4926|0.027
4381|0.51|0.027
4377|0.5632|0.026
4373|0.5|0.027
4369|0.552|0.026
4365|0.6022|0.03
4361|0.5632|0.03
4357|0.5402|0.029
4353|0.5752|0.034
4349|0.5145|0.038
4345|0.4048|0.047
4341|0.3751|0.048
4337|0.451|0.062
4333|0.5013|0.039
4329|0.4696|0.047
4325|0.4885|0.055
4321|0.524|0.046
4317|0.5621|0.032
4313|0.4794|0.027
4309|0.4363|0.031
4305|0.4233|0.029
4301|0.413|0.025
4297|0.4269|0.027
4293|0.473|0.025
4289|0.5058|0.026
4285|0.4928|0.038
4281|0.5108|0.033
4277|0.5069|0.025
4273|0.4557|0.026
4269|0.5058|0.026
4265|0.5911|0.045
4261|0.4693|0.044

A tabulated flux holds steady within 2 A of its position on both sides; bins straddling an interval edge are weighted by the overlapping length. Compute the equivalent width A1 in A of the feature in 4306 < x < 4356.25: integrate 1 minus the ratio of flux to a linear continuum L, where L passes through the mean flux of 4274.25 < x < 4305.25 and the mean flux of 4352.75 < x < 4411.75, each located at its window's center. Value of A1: 2.3 A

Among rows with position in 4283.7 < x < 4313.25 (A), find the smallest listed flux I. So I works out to 0.413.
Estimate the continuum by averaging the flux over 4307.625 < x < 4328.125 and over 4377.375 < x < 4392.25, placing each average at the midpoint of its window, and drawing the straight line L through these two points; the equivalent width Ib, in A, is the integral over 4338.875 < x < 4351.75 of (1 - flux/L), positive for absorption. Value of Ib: 1.8 A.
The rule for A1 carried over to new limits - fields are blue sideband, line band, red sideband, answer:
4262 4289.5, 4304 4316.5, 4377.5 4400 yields 1.46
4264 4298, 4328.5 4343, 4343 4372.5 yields 2.10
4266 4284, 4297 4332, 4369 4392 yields 2.68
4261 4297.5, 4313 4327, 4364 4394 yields -0.02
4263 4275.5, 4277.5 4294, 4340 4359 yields 0.42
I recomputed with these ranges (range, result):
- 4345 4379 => 0.4048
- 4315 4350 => 0.3751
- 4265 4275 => 0.4557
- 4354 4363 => 0.5402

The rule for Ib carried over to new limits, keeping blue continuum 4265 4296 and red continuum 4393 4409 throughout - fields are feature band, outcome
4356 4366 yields -0.7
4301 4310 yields 1.5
